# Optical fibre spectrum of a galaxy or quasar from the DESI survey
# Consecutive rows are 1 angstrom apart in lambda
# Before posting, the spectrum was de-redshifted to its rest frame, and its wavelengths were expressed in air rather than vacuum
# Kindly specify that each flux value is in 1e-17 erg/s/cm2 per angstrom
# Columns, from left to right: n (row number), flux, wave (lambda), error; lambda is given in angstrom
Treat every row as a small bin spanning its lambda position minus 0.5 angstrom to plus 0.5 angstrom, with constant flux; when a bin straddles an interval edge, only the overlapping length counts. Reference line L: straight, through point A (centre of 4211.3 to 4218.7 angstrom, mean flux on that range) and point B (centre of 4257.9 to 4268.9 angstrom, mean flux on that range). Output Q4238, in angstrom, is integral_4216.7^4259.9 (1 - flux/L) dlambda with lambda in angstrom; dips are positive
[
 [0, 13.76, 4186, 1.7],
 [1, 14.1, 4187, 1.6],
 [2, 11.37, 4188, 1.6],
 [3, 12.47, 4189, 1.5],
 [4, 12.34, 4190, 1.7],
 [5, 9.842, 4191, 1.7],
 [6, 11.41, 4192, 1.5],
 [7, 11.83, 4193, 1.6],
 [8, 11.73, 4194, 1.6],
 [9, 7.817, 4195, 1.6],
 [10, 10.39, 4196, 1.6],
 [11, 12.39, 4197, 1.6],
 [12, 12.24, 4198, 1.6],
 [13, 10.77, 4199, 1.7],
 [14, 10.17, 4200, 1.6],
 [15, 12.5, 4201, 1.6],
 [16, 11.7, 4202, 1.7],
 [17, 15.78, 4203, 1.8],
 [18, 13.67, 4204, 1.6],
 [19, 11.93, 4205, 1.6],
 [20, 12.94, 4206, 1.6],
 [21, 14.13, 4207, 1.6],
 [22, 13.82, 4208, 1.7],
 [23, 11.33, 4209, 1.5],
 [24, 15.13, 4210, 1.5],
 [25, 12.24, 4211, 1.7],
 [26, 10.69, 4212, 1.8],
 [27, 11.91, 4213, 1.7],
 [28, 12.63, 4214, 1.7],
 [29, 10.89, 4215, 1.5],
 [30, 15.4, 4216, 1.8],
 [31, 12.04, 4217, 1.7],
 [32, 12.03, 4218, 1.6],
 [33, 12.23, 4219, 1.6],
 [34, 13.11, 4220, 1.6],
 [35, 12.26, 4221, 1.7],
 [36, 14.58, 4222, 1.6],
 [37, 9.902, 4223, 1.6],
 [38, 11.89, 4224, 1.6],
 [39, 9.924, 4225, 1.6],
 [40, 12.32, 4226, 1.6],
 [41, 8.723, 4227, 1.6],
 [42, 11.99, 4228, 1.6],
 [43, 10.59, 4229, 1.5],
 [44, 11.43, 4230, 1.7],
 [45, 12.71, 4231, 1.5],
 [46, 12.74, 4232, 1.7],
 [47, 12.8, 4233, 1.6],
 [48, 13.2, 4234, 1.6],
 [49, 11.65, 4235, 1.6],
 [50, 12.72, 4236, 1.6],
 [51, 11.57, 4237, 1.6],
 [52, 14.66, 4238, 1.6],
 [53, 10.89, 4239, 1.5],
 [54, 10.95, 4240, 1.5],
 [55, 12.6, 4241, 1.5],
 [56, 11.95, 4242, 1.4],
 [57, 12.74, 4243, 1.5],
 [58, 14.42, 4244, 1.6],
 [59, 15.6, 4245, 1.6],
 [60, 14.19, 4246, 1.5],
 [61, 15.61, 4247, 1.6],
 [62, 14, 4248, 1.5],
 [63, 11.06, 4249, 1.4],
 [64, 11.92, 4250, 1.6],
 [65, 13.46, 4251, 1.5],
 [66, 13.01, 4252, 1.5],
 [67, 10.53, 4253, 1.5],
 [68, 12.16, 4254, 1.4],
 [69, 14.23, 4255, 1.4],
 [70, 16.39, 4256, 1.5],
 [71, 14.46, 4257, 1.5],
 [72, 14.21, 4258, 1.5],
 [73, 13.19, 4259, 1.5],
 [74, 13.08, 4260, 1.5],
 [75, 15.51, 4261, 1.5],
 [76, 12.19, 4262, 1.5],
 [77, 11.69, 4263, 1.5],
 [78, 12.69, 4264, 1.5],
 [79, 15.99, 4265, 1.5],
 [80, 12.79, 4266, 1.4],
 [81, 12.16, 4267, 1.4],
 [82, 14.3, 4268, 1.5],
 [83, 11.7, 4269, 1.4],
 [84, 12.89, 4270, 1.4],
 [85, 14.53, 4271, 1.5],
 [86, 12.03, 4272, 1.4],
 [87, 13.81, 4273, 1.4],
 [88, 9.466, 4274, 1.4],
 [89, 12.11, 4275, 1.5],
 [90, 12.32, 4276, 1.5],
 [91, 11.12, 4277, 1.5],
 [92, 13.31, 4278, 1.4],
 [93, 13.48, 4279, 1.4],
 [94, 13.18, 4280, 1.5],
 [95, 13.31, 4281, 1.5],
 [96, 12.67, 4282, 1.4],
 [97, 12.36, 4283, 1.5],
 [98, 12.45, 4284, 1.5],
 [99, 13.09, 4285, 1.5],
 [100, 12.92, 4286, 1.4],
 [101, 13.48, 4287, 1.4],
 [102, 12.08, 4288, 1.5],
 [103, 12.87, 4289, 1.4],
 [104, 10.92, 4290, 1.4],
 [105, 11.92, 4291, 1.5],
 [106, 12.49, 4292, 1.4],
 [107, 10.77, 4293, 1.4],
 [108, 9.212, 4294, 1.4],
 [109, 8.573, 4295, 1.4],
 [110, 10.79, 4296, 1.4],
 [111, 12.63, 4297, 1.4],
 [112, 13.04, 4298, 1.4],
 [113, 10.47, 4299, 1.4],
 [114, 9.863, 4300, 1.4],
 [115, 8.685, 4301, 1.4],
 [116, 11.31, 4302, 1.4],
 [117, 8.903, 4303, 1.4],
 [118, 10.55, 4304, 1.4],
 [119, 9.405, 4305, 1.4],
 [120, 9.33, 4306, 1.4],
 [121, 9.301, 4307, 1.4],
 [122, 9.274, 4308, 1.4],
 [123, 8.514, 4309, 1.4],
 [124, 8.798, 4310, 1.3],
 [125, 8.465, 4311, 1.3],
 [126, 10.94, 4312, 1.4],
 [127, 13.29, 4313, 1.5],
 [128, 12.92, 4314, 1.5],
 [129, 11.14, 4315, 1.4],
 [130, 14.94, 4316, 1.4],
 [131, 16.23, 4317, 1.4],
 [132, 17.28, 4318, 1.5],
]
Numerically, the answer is 0.5 angstrom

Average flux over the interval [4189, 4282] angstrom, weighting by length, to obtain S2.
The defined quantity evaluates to 12.5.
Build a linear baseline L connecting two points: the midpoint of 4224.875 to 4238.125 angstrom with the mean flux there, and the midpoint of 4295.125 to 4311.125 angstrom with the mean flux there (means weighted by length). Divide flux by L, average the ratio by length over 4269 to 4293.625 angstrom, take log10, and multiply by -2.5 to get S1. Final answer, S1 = -0.18 mag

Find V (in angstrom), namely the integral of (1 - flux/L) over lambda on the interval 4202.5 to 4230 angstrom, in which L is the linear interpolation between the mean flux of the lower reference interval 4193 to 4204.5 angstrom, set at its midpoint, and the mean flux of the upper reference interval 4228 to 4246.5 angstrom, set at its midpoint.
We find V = -0.5 angstrom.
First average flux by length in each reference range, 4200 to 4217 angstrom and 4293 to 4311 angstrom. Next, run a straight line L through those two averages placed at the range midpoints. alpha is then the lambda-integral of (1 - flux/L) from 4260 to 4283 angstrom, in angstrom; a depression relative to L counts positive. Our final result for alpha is -4.3 angstrom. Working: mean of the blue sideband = 12.8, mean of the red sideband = 9.9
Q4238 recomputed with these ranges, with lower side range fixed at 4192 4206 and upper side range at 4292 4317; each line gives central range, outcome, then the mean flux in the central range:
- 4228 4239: -0.9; 12.3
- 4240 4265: -4.9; 13.4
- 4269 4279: -1.3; 12.4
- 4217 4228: -0.2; 11.7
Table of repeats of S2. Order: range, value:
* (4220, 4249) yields 12.4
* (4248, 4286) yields 13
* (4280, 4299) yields 12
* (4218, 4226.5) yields 12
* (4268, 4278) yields 12.4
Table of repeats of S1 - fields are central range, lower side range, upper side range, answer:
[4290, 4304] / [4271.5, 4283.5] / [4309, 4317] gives 0.126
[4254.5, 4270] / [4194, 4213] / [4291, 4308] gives -0.225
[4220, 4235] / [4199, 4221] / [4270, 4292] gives 0.069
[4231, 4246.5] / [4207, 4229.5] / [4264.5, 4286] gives -0.040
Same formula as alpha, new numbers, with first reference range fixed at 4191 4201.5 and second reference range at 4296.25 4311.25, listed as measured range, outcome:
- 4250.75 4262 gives -3.4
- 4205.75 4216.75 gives -1.9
